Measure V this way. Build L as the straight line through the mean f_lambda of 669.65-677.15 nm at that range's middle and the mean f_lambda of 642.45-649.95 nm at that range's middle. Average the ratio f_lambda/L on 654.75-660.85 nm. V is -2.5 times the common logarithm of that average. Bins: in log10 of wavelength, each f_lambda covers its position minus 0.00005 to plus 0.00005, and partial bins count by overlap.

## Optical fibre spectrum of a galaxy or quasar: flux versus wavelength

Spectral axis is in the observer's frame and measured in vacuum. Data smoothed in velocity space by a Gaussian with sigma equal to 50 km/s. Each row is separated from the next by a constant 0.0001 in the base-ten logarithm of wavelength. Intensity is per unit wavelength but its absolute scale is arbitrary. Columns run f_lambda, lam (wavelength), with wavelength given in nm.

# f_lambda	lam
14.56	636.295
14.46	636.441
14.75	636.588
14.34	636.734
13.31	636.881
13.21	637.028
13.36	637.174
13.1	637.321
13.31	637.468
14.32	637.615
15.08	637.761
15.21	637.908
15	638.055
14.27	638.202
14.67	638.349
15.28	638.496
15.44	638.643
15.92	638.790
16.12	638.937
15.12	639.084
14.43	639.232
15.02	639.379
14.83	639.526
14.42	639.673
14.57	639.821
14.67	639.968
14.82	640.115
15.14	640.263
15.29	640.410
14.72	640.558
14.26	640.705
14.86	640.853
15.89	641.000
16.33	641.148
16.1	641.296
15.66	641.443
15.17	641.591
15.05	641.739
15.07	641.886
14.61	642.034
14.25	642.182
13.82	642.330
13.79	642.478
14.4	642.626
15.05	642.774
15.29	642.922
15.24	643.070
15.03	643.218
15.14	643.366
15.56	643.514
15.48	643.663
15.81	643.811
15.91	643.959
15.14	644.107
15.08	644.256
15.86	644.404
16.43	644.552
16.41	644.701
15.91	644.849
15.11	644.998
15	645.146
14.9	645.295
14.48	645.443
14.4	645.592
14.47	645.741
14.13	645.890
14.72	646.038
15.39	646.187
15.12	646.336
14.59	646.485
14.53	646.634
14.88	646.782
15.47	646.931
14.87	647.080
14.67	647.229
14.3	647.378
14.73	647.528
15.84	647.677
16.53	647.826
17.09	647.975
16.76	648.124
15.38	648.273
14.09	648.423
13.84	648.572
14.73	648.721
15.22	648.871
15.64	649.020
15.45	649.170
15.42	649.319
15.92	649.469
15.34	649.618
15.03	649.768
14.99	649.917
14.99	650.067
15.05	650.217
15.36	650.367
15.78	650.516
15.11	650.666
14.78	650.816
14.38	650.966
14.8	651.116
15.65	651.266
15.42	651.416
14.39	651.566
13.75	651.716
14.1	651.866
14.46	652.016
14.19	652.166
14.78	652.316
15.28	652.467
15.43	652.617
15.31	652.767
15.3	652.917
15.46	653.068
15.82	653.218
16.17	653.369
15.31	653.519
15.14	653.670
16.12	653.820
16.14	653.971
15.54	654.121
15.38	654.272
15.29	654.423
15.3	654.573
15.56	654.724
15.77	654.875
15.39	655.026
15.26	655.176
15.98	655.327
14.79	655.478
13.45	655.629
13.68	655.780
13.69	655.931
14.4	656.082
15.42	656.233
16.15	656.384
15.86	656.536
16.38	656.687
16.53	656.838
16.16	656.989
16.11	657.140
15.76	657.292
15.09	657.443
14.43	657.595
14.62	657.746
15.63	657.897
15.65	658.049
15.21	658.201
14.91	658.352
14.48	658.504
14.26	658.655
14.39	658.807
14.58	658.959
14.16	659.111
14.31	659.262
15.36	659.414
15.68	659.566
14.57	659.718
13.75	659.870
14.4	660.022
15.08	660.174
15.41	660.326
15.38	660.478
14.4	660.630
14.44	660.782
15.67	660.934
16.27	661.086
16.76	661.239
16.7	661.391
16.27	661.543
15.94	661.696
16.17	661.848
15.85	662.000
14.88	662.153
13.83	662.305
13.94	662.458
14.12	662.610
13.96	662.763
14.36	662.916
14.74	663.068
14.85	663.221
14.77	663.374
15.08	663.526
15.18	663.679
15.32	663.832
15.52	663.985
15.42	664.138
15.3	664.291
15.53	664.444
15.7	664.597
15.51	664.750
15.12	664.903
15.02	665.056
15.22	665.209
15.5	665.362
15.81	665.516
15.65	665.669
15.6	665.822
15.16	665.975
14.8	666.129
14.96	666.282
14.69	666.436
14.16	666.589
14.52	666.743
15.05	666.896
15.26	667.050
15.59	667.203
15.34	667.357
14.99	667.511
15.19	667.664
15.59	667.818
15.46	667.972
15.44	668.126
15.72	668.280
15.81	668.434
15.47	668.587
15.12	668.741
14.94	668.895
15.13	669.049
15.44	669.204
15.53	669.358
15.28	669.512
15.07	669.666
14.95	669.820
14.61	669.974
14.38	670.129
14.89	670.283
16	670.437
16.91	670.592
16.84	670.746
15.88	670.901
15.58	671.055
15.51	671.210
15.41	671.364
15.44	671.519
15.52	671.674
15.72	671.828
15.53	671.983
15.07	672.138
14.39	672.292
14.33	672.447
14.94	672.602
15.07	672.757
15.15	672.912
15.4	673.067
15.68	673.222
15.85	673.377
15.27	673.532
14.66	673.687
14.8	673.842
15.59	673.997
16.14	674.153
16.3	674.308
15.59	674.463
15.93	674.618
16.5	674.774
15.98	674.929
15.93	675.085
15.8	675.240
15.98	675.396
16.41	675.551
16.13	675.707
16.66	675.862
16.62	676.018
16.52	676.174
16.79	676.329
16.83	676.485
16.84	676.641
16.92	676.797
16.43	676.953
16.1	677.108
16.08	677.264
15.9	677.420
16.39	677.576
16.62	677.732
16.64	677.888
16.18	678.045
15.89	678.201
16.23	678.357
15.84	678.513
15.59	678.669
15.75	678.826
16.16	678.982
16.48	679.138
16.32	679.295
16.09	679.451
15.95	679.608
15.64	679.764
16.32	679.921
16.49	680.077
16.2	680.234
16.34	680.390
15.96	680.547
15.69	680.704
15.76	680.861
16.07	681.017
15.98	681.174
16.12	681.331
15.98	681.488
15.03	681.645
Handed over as 0.03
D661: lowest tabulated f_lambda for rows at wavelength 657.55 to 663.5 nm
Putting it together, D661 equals 13.75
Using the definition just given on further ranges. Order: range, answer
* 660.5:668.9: 13.83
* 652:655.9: 13.45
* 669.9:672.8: 14.33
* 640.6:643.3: 13.79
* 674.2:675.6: 15.59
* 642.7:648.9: 13.84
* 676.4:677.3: 16.08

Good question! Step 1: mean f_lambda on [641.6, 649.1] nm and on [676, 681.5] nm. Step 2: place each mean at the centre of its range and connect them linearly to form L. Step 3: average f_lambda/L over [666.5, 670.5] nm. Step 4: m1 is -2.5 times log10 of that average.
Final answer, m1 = 0.048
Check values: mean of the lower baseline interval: 15.1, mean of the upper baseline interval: 16.2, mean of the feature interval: 15.2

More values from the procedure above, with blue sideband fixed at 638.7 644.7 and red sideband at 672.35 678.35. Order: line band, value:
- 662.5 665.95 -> 0.04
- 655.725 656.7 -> 0.03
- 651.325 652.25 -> 0.07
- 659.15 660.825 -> 0.06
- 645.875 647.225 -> 0.03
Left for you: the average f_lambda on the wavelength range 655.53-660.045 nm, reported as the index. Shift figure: 15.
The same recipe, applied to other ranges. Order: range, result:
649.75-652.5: 14.8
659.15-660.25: 14.7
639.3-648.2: 15.1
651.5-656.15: 15.1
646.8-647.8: 15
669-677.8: 15.7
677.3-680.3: 16.1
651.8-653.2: 15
